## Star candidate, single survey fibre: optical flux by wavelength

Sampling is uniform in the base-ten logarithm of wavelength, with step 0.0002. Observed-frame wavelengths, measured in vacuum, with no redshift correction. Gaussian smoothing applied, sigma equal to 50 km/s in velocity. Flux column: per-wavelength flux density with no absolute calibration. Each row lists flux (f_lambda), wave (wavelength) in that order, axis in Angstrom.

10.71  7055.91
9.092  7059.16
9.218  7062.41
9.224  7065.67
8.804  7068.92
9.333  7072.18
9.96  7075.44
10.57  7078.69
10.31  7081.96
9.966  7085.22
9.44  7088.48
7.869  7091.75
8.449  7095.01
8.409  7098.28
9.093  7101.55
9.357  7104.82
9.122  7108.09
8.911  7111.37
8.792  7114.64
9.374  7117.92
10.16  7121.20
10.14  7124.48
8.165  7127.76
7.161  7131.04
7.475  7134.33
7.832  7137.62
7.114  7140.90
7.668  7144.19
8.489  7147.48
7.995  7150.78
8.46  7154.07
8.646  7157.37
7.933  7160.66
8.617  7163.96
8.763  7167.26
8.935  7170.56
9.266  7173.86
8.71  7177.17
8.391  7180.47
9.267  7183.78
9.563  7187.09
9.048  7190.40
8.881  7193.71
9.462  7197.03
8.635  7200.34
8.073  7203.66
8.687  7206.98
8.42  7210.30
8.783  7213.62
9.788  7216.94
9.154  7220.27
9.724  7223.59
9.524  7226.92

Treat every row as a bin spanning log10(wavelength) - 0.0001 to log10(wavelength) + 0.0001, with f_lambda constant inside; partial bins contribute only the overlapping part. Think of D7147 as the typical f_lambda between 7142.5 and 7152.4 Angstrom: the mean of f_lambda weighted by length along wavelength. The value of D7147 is 8.04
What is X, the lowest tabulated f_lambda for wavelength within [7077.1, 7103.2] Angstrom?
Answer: 7.869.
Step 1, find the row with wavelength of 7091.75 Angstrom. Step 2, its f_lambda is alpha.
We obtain 7.869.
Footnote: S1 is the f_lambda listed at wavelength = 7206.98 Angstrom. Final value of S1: 8.687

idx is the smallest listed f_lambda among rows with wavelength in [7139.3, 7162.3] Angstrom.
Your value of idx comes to 7.114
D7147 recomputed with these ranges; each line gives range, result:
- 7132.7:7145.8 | 7.52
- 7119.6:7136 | 8.61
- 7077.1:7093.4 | 9.63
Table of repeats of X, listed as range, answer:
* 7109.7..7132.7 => 7.161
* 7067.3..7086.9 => 8.804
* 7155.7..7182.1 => 7.933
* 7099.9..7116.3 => 8.792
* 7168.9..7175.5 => 8.935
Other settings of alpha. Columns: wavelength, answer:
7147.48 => 8.489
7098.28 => 8.409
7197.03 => 9.462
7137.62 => 7.832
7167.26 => 8.763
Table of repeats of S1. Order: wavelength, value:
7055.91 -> 10.71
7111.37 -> 8.911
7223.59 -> 9.724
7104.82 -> 9.357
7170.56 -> 8.935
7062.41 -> 9.218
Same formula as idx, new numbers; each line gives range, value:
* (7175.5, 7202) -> 8.391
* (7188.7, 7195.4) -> 8.881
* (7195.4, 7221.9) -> 8.073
